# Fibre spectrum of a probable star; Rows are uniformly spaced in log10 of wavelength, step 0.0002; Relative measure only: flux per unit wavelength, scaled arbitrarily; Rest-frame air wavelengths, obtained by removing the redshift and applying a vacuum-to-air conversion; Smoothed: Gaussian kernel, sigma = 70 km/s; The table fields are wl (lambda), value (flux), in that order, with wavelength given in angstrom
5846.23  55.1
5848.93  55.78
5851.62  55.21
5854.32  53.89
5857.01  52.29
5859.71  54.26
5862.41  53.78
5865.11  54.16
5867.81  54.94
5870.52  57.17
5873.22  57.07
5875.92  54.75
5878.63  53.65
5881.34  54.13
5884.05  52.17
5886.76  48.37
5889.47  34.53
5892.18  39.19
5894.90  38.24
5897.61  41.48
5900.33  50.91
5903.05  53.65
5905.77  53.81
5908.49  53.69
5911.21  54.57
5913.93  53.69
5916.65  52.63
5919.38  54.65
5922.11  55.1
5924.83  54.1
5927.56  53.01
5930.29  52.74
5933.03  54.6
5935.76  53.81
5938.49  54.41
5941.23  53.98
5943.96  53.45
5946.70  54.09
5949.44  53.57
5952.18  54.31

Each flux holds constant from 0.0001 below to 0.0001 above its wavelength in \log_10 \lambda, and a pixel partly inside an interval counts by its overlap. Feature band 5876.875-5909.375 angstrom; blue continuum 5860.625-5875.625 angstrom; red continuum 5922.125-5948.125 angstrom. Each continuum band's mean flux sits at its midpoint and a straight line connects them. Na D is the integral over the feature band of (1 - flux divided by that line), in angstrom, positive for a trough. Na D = 4.1 angstrom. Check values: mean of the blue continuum 55.4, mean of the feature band 47.8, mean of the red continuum 53.9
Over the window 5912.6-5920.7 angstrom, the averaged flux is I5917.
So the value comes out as 53.6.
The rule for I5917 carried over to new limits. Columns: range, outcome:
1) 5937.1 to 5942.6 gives 54.3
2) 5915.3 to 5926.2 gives 54.1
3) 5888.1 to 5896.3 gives 37.4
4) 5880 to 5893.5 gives 45.7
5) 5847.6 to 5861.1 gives 54.3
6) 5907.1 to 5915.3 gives 54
